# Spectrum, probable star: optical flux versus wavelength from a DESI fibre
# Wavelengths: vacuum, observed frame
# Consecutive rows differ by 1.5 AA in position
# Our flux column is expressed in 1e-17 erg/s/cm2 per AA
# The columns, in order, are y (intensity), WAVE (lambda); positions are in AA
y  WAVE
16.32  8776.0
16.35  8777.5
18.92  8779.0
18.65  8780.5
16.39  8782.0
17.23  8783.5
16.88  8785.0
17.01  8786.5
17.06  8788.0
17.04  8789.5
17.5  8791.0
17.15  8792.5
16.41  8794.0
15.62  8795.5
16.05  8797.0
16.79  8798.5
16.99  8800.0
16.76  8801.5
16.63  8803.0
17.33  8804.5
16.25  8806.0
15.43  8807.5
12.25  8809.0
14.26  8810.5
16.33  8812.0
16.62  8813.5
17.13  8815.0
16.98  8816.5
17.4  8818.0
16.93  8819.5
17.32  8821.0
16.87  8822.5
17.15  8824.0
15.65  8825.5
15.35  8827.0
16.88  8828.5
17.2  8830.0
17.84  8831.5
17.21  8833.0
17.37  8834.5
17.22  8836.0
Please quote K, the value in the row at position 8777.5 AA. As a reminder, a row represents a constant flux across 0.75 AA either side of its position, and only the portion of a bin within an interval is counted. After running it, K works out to 16.35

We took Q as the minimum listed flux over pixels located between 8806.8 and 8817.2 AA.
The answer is 12.25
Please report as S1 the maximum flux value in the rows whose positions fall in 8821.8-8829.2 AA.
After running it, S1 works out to 17.15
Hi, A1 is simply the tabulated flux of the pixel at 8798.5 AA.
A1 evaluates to 16.79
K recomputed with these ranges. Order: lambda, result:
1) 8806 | 16.25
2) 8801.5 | 16.76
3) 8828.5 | 16.88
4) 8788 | 17.06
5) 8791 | 17.5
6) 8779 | 18.92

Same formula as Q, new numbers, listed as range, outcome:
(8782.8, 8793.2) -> 16.88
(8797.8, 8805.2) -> 16.63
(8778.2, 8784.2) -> 16.39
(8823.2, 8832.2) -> 15.35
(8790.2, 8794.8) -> 16.41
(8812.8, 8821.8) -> 16.62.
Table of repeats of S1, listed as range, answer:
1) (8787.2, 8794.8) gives 17.5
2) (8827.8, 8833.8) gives 17.84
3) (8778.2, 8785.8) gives 18.92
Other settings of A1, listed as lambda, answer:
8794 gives 16.41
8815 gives 17.13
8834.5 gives 17.37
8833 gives 17.21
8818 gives 17.4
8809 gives 12.25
